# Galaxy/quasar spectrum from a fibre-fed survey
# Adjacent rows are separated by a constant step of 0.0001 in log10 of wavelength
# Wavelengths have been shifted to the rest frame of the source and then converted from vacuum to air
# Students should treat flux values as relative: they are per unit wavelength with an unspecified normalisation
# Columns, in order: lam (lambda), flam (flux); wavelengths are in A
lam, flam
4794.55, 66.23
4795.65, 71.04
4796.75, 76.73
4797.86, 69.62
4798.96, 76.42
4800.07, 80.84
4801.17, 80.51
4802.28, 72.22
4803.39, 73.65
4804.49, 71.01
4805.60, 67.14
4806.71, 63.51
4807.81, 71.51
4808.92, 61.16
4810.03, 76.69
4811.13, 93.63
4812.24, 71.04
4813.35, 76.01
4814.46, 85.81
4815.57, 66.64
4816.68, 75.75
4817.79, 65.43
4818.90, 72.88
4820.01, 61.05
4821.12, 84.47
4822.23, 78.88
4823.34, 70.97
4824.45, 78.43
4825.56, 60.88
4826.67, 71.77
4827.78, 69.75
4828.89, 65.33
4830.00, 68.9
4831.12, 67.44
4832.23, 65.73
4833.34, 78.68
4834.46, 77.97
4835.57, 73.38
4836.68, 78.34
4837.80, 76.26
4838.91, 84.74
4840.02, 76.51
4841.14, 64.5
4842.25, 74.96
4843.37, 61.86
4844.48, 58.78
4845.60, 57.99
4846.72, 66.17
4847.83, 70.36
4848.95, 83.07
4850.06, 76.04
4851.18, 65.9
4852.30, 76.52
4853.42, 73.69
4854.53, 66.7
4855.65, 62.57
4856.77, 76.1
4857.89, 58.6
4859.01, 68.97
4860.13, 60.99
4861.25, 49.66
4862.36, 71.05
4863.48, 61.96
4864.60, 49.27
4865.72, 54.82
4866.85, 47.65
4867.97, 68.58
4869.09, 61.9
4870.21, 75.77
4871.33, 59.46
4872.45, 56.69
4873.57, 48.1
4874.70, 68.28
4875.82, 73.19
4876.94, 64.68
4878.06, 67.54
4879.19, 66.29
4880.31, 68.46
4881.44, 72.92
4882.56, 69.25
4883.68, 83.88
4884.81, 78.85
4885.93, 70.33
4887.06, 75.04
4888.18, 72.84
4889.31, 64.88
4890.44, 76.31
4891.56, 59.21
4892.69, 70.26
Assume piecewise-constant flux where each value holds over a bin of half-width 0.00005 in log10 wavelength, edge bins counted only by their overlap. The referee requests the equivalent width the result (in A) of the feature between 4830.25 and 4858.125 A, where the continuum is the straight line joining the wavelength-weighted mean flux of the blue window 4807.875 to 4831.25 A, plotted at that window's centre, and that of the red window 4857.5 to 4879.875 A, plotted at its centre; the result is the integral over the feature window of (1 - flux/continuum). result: -1.62 A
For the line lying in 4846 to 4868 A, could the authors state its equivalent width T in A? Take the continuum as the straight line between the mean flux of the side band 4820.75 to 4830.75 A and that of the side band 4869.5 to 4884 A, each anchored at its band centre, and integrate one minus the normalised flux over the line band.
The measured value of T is 1.2 A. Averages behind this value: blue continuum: 71.8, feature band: 65.3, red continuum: 67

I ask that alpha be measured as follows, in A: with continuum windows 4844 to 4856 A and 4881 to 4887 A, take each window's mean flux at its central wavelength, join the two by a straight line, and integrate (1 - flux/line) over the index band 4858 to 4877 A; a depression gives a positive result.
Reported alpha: 2.92 A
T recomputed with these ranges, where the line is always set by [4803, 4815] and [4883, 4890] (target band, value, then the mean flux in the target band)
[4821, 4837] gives 0.33 A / 72.4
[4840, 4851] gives 0.80 A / 68.5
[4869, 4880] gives 1.45 A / 64.4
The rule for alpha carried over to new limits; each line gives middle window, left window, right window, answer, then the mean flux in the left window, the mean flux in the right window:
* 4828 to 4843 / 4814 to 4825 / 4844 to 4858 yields -0.4 A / 73.9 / 69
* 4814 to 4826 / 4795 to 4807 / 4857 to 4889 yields -0.3 A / 73.1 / 65.3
